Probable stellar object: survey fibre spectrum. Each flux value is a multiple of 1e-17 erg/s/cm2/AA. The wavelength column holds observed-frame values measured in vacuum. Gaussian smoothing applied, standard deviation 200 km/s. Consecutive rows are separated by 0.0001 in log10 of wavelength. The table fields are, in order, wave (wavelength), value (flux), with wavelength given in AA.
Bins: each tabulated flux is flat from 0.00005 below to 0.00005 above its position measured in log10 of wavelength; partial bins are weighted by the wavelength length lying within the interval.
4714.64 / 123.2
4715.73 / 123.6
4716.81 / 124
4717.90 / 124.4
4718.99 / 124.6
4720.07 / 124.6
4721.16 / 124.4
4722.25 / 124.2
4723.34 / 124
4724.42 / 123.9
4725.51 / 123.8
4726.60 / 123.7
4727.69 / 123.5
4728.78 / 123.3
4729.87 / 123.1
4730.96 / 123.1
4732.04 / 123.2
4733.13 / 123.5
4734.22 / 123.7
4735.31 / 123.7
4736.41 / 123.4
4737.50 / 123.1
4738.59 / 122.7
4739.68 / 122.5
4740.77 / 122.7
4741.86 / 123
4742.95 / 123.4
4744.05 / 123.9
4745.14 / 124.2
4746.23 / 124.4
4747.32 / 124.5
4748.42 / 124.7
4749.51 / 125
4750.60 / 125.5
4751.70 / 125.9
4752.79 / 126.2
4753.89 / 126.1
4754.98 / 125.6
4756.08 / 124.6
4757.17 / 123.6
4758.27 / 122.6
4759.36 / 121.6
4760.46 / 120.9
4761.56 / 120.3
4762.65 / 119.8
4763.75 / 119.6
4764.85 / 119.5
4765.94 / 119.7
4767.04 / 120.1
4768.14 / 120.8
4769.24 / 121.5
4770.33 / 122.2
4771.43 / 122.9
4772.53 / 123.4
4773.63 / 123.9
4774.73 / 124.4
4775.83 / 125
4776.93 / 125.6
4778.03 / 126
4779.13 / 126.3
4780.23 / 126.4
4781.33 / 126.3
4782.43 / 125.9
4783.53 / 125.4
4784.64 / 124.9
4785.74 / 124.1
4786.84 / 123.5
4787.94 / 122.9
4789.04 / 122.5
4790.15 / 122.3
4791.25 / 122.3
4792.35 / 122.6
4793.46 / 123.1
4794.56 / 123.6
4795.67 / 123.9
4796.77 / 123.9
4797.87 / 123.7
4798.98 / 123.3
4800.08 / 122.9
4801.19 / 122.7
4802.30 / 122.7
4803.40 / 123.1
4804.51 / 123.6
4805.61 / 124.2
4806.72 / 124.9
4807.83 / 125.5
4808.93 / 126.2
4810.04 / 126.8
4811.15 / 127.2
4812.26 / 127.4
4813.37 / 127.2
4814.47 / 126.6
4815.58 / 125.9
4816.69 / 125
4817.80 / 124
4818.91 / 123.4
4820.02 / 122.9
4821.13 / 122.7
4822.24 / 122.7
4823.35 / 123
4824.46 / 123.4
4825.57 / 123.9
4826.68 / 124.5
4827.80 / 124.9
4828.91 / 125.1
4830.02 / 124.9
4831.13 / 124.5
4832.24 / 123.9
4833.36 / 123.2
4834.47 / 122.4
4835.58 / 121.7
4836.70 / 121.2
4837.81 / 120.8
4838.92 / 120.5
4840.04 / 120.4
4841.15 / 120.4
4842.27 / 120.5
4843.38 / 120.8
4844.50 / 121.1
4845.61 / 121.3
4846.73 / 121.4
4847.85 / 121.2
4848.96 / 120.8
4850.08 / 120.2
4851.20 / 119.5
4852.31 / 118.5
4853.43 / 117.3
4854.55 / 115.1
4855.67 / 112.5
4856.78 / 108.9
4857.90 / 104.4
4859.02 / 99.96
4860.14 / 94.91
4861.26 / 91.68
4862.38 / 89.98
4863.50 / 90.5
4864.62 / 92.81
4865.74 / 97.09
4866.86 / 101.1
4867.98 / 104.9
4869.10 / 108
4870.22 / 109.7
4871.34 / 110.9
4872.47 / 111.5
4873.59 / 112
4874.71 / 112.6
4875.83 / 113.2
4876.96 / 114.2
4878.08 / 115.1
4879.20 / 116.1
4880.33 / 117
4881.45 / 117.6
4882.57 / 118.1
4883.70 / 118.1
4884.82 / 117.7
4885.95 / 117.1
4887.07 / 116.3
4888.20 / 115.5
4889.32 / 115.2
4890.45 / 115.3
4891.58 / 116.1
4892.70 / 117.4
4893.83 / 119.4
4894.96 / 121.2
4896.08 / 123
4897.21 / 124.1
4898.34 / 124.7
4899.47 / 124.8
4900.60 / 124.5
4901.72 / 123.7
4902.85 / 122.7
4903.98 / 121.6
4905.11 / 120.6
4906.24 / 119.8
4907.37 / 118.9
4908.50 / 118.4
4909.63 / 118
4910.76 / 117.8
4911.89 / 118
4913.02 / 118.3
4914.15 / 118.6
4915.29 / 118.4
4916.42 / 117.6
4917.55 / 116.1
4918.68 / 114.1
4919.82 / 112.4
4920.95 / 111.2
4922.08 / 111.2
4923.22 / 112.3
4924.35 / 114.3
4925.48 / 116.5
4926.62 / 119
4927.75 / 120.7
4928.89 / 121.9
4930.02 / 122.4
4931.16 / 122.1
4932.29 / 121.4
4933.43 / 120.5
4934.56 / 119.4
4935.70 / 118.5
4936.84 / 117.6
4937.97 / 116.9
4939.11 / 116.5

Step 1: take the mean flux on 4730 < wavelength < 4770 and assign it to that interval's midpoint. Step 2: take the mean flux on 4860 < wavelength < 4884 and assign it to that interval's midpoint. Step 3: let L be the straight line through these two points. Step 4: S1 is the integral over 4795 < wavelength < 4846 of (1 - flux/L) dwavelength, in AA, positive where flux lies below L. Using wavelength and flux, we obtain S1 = -4.3 AA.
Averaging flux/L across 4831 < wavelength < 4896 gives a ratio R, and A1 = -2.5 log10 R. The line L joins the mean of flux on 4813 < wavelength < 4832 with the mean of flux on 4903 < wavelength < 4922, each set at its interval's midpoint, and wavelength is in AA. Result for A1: 0.07 mag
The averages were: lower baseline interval 124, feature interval 114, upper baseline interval 117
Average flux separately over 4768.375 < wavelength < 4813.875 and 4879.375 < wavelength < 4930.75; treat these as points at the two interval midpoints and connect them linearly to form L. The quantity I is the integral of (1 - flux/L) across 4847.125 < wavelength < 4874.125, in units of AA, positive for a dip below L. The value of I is 3.0 AA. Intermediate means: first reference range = 124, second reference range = 118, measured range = 107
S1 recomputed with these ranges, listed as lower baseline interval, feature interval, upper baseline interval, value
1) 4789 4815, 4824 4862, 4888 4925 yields 1.26 AA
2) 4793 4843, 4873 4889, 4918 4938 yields 0.58 AA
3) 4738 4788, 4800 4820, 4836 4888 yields -1.12 AA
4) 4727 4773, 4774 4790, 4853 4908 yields -0.57 AA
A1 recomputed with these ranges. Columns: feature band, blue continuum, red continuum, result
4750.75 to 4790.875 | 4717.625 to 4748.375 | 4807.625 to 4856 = -0.001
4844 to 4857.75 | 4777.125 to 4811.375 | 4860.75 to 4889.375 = -0.037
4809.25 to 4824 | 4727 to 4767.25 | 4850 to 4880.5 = -0.100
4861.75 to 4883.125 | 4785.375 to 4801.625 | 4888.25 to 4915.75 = 0.122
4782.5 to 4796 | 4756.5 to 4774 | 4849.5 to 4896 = -0.039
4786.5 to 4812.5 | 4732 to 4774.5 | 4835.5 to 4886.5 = -0.048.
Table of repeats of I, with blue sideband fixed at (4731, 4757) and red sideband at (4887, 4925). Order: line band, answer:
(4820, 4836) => -0.3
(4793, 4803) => -0.1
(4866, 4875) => 0.8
